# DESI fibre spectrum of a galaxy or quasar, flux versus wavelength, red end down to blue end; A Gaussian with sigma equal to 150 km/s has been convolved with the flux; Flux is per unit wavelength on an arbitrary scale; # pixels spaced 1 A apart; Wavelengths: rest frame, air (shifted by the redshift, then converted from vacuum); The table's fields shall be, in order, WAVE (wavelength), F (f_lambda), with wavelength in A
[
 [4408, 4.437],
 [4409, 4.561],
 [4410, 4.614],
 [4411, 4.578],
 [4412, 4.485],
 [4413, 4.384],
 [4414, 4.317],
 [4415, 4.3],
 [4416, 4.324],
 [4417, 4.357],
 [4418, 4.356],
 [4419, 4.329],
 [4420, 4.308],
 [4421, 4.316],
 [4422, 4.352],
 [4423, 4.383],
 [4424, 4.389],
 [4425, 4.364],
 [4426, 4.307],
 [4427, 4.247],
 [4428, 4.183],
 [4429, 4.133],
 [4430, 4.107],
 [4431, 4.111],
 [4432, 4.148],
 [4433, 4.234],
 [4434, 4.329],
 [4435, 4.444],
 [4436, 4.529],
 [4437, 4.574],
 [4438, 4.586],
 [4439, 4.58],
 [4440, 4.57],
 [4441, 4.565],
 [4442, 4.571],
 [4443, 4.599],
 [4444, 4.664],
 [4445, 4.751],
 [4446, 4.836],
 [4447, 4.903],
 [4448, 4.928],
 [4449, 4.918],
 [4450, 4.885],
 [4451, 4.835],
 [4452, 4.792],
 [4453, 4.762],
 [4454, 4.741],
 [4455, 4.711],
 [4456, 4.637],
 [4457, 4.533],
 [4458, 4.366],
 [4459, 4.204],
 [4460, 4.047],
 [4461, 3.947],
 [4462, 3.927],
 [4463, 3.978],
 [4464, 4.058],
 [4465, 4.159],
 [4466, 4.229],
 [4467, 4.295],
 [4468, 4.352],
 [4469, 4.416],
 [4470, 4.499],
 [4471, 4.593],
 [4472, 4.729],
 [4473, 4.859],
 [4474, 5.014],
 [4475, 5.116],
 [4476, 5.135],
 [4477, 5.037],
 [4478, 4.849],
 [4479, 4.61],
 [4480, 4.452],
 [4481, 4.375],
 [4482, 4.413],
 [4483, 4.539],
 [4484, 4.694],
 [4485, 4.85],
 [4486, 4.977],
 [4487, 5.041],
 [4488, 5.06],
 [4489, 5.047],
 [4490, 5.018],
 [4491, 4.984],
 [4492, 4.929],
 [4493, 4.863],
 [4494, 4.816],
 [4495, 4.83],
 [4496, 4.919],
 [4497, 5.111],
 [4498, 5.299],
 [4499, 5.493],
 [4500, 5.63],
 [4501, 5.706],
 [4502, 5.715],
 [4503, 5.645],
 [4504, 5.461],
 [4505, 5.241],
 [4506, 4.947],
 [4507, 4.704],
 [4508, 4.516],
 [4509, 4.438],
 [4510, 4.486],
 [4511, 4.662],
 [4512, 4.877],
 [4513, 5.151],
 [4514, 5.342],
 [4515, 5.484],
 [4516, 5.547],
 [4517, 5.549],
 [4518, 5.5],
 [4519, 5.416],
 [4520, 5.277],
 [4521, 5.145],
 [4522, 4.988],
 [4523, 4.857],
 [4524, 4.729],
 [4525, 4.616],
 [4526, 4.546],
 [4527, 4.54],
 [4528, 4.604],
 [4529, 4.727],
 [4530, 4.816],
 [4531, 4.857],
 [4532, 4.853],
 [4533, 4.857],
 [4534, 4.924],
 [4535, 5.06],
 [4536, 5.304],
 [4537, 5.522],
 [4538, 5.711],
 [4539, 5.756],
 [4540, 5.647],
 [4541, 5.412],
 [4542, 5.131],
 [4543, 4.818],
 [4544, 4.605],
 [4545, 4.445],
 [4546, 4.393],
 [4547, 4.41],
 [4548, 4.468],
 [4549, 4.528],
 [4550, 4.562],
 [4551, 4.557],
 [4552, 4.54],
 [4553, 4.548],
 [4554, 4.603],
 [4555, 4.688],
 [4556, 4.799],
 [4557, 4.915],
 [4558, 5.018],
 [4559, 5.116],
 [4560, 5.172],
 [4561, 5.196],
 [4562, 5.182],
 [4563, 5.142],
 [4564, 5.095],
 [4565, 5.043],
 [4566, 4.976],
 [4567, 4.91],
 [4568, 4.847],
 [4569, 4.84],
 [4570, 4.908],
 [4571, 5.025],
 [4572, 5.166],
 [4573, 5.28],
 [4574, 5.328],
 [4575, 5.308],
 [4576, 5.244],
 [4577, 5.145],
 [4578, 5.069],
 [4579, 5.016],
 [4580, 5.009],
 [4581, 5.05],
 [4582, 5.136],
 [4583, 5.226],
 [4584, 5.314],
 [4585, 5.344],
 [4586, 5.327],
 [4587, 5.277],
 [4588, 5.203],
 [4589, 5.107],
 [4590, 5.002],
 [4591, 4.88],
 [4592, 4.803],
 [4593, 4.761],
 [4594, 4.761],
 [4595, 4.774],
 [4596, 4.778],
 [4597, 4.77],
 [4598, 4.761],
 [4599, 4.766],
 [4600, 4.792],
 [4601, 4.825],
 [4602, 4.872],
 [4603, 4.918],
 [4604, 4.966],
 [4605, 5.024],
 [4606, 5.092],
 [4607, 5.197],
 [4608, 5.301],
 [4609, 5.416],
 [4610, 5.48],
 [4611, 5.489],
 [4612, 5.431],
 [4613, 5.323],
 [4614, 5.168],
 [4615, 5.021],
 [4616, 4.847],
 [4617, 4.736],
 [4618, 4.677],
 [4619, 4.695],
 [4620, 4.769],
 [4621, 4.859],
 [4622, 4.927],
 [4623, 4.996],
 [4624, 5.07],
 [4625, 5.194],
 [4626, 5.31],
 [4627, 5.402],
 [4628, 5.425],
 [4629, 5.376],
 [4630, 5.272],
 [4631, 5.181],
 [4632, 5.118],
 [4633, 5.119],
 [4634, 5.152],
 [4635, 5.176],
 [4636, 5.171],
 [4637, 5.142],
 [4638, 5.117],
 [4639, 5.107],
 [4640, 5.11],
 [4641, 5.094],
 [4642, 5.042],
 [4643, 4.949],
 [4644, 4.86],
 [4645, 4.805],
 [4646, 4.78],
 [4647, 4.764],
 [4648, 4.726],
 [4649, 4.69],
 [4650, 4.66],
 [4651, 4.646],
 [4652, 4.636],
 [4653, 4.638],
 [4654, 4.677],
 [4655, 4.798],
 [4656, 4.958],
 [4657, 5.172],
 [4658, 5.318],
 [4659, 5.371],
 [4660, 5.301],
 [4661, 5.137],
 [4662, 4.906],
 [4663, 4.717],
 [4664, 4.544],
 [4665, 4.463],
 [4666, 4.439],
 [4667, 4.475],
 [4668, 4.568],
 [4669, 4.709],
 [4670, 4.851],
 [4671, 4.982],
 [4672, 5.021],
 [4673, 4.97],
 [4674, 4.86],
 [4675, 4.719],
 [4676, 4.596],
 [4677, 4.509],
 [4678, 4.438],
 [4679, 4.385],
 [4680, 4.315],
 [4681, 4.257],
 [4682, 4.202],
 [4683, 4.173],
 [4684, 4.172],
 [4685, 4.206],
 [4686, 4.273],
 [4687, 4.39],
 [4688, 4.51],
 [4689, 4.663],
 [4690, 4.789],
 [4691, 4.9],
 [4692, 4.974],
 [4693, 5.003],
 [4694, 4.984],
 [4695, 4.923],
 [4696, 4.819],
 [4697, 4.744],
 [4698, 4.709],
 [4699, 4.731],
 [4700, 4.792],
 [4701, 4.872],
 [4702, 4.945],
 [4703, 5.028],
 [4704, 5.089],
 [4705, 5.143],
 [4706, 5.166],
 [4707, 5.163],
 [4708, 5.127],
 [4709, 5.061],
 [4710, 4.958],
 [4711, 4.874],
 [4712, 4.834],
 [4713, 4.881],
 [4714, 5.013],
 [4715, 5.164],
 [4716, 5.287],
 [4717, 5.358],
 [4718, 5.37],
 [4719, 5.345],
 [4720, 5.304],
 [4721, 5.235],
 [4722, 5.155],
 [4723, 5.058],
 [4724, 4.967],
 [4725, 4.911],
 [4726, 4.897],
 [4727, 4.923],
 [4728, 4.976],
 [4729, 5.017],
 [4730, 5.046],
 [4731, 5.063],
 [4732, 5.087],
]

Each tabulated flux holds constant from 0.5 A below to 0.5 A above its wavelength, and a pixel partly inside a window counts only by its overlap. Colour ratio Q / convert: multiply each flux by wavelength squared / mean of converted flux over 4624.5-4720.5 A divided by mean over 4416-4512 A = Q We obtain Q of 1.1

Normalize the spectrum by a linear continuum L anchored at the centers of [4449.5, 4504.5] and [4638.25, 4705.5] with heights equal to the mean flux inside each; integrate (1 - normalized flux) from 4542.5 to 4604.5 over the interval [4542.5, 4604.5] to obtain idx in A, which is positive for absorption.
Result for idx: -2.1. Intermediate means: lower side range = 4.77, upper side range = 4.76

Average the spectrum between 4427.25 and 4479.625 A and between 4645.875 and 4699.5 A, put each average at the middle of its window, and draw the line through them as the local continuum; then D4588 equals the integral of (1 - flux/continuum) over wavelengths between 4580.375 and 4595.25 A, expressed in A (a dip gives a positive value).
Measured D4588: -1.4 A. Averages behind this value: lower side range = 4.53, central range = 5.07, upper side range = 4.71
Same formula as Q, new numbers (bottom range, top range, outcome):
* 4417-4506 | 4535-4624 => 1.13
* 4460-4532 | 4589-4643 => 1.09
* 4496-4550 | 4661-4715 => 1.01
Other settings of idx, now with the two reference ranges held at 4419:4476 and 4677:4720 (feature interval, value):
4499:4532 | -3.52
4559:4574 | -1.39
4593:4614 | -1.55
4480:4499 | -1.45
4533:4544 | -1.61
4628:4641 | -1.24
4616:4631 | -1.07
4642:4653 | -0.03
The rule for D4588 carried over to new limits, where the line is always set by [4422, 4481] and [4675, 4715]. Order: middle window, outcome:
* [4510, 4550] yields -3.5 A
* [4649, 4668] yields -0.4 A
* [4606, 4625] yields -1.7 A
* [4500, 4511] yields -1.3 A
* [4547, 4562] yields -0.5 A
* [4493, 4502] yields -1.3 A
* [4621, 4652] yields -2.3 A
